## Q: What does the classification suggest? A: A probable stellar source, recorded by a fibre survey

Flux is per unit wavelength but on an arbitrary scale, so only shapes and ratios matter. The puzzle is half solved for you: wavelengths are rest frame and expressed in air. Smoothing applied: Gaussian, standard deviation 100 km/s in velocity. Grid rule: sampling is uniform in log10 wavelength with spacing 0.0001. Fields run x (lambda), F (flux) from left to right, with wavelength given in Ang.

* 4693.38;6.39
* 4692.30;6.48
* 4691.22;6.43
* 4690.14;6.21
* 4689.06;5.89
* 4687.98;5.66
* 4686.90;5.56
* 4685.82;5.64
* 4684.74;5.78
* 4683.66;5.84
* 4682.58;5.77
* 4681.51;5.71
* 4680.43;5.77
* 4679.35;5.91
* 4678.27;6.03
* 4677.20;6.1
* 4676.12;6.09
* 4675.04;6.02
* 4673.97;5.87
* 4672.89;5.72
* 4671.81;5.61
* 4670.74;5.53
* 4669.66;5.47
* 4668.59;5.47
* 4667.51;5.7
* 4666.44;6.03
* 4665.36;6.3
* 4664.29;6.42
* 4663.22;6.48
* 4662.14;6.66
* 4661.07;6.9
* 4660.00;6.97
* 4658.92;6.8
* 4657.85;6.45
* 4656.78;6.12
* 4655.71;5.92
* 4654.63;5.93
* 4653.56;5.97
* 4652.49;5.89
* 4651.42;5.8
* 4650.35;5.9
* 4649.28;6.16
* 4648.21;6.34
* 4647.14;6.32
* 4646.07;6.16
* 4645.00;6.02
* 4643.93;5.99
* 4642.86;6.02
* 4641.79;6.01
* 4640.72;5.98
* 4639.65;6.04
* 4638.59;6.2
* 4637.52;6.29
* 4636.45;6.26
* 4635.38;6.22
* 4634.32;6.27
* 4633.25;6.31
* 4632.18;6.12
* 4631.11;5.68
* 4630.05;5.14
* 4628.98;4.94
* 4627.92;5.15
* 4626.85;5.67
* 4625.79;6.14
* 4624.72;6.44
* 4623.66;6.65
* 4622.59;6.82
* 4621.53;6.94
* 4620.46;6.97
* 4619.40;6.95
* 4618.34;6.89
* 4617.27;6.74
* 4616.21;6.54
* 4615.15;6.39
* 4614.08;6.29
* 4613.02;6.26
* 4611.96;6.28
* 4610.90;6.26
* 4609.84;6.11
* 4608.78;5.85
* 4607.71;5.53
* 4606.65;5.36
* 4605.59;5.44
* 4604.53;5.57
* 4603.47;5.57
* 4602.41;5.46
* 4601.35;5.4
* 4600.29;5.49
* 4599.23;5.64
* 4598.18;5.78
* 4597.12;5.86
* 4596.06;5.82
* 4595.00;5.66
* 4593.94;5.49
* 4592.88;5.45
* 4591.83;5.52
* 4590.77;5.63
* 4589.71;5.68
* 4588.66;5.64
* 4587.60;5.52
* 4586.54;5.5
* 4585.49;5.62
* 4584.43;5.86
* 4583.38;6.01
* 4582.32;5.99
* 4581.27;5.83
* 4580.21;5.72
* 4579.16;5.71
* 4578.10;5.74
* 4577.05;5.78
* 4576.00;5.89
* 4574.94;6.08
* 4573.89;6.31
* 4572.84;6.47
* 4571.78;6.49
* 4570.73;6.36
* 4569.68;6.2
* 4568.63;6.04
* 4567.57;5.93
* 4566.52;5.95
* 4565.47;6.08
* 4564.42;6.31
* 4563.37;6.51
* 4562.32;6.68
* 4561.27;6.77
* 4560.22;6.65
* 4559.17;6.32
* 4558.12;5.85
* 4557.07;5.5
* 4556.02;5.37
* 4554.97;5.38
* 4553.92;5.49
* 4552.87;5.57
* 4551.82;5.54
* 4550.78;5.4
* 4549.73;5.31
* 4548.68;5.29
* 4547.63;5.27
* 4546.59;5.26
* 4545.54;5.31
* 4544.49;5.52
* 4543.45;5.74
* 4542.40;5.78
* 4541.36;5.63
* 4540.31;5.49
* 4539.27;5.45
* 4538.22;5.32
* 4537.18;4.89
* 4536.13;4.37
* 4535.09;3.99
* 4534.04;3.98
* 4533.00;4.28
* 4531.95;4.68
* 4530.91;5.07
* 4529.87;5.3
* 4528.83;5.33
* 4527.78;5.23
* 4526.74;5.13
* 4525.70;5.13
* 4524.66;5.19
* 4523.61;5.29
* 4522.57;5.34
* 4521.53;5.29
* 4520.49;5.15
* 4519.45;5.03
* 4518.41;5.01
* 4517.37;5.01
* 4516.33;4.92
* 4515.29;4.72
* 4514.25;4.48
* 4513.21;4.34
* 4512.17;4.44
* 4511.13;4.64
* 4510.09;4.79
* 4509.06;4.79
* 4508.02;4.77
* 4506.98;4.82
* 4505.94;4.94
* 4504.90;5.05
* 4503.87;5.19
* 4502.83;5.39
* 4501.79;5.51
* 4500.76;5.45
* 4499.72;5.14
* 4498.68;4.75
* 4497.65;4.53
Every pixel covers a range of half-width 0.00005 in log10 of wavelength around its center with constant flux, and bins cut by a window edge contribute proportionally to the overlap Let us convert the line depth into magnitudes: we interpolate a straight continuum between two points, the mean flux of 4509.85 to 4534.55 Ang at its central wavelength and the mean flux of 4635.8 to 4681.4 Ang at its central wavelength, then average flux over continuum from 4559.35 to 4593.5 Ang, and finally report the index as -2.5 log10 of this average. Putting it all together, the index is -0.12 mag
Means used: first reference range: 4.91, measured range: 6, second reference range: 6.08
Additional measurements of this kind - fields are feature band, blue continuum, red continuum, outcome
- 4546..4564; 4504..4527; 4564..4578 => 0.003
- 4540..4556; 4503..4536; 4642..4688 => -0.074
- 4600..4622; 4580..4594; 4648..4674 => -0.053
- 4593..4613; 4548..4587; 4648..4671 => 0.057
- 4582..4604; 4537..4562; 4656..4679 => 0.029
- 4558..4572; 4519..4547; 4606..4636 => -0.149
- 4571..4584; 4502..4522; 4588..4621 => -0.073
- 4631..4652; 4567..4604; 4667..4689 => -0.061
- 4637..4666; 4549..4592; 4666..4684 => -0.072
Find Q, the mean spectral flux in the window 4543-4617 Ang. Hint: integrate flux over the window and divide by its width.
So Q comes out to 5.83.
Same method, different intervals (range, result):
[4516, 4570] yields 5.43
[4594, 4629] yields 6.04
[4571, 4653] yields 5.97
